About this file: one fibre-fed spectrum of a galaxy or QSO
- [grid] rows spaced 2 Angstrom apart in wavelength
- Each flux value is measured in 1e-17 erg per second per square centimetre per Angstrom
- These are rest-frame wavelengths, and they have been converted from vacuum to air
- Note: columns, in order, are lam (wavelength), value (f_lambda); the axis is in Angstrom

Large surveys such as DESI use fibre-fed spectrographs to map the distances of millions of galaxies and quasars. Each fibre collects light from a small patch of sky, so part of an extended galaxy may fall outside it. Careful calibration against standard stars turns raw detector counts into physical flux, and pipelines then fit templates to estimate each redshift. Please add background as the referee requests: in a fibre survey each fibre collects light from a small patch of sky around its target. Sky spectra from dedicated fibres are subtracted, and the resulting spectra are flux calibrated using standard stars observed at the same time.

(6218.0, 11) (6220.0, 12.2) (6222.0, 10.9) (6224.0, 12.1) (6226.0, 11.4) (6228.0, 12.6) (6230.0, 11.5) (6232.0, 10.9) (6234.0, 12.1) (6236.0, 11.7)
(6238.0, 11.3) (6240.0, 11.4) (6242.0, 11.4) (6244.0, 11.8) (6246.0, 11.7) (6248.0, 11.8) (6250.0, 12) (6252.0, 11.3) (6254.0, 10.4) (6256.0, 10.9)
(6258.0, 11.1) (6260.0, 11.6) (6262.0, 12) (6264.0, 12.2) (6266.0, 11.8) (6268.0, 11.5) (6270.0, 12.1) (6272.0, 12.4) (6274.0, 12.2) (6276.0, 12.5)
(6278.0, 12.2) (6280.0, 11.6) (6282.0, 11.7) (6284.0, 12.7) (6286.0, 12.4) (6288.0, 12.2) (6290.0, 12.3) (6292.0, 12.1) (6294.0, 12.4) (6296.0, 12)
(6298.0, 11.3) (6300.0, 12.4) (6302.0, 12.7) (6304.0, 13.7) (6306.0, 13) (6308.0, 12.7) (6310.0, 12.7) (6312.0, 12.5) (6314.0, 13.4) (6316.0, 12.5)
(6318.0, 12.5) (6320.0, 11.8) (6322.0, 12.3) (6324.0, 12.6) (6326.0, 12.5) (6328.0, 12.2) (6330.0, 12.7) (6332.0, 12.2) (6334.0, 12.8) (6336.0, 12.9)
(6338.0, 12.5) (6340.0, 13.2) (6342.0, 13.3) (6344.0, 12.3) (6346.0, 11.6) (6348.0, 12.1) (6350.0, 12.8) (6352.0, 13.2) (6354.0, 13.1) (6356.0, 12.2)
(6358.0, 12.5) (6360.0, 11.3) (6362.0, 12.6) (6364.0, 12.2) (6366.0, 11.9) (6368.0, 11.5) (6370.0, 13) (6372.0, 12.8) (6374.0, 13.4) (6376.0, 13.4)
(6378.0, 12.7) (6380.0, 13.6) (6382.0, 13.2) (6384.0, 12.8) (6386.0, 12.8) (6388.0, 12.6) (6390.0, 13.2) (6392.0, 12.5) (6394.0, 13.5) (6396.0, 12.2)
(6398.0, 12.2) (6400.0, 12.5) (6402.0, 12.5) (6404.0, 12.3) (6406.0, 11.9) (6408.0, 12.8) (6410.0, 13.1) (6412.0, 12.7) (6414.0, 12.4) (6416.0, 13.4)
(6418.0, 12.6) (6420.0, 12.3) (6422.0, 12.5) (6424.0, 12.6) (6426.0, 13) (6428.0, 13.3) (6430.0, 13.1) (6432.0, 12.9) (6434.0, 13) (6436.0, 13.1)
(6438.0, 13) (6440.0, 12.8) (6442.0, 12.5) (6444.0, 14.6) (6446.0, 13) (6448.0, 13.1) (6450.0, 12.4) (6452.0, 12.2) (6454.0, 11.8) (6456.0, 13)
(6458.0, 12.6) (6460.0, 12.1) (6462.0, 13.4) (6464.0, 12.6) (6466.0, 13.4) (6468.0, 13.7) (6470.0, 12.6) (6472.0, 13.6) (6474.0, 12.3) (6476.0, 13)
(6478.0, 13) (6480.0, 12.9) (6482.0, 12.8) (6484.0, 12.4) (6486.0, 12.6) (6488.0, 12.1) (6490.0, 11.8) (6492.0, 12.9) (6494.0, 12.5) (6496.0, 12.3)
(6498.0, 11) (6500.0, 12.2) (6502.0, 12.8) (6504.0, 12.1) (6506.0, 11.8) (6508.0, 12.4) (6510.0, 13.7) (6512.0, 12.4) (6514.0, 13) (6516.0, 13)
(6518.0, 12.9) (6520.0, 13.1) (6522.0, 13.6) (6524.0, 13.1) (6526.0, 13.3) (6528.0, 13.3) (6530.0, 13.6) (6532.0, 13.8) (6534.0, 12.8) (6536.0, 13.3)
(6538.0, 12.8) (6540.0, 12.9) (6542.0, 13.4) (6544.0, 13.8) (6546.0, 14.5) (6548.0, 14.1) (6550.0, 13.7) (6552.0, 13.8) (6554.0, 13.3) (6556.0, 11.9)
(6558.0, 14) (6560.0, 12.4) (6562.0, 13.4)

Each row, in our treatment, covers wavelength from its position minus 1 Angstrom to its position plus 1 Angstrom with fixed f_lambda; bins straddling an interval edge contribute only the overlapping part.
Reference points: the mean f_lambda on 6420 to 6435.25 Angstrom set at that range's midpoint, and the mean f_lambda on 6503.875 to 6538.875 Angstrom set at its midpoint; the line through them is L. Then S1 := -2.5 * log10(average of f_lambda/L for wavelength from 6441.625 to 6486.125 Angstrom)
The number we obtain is 0.01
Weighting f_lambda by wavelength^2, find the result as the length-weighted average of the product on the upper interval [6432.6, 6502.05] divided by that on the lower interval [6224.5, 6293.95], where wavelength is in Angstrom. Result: 1.2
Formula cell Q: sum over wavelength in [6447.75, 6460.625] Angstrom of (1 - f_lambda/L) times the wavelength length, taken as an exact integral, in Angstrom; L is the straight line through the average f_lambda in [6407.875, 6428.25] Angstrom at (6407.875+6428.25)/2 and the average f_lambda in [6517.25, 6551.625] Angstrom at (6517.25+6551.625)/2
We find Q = 0.5 Angstrom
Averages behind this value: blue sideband 12.8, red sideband 13.4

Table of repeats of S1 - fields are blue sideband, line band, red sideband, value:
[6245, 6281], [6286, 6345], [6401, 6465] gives -0.04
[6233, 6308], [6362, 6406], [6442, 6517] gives -0.03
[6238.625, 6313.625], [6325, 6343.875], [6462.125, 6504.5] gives -0.04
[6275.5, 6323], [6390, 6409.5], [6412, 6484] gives 0.01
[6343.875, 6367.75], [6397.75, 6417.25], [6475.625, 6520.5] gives -0.02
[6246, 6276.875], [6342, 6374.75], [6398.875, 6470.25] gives -0.01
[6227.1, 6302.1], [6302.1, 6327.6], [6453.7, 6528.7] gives -0.06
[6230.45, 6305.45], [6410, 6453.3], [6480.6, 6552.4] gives -0.03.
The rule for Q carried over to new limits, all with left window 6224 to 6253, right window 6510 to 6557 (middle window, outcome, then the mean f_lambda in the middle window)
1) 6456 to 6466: 0.1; 12.8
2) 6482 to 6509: 1.7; 12.2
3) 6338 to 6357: -0.6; 12.6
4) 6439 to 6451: -0.3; 13.1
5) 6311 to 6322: -0.4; 12.5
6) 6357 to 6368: 0.3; 12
